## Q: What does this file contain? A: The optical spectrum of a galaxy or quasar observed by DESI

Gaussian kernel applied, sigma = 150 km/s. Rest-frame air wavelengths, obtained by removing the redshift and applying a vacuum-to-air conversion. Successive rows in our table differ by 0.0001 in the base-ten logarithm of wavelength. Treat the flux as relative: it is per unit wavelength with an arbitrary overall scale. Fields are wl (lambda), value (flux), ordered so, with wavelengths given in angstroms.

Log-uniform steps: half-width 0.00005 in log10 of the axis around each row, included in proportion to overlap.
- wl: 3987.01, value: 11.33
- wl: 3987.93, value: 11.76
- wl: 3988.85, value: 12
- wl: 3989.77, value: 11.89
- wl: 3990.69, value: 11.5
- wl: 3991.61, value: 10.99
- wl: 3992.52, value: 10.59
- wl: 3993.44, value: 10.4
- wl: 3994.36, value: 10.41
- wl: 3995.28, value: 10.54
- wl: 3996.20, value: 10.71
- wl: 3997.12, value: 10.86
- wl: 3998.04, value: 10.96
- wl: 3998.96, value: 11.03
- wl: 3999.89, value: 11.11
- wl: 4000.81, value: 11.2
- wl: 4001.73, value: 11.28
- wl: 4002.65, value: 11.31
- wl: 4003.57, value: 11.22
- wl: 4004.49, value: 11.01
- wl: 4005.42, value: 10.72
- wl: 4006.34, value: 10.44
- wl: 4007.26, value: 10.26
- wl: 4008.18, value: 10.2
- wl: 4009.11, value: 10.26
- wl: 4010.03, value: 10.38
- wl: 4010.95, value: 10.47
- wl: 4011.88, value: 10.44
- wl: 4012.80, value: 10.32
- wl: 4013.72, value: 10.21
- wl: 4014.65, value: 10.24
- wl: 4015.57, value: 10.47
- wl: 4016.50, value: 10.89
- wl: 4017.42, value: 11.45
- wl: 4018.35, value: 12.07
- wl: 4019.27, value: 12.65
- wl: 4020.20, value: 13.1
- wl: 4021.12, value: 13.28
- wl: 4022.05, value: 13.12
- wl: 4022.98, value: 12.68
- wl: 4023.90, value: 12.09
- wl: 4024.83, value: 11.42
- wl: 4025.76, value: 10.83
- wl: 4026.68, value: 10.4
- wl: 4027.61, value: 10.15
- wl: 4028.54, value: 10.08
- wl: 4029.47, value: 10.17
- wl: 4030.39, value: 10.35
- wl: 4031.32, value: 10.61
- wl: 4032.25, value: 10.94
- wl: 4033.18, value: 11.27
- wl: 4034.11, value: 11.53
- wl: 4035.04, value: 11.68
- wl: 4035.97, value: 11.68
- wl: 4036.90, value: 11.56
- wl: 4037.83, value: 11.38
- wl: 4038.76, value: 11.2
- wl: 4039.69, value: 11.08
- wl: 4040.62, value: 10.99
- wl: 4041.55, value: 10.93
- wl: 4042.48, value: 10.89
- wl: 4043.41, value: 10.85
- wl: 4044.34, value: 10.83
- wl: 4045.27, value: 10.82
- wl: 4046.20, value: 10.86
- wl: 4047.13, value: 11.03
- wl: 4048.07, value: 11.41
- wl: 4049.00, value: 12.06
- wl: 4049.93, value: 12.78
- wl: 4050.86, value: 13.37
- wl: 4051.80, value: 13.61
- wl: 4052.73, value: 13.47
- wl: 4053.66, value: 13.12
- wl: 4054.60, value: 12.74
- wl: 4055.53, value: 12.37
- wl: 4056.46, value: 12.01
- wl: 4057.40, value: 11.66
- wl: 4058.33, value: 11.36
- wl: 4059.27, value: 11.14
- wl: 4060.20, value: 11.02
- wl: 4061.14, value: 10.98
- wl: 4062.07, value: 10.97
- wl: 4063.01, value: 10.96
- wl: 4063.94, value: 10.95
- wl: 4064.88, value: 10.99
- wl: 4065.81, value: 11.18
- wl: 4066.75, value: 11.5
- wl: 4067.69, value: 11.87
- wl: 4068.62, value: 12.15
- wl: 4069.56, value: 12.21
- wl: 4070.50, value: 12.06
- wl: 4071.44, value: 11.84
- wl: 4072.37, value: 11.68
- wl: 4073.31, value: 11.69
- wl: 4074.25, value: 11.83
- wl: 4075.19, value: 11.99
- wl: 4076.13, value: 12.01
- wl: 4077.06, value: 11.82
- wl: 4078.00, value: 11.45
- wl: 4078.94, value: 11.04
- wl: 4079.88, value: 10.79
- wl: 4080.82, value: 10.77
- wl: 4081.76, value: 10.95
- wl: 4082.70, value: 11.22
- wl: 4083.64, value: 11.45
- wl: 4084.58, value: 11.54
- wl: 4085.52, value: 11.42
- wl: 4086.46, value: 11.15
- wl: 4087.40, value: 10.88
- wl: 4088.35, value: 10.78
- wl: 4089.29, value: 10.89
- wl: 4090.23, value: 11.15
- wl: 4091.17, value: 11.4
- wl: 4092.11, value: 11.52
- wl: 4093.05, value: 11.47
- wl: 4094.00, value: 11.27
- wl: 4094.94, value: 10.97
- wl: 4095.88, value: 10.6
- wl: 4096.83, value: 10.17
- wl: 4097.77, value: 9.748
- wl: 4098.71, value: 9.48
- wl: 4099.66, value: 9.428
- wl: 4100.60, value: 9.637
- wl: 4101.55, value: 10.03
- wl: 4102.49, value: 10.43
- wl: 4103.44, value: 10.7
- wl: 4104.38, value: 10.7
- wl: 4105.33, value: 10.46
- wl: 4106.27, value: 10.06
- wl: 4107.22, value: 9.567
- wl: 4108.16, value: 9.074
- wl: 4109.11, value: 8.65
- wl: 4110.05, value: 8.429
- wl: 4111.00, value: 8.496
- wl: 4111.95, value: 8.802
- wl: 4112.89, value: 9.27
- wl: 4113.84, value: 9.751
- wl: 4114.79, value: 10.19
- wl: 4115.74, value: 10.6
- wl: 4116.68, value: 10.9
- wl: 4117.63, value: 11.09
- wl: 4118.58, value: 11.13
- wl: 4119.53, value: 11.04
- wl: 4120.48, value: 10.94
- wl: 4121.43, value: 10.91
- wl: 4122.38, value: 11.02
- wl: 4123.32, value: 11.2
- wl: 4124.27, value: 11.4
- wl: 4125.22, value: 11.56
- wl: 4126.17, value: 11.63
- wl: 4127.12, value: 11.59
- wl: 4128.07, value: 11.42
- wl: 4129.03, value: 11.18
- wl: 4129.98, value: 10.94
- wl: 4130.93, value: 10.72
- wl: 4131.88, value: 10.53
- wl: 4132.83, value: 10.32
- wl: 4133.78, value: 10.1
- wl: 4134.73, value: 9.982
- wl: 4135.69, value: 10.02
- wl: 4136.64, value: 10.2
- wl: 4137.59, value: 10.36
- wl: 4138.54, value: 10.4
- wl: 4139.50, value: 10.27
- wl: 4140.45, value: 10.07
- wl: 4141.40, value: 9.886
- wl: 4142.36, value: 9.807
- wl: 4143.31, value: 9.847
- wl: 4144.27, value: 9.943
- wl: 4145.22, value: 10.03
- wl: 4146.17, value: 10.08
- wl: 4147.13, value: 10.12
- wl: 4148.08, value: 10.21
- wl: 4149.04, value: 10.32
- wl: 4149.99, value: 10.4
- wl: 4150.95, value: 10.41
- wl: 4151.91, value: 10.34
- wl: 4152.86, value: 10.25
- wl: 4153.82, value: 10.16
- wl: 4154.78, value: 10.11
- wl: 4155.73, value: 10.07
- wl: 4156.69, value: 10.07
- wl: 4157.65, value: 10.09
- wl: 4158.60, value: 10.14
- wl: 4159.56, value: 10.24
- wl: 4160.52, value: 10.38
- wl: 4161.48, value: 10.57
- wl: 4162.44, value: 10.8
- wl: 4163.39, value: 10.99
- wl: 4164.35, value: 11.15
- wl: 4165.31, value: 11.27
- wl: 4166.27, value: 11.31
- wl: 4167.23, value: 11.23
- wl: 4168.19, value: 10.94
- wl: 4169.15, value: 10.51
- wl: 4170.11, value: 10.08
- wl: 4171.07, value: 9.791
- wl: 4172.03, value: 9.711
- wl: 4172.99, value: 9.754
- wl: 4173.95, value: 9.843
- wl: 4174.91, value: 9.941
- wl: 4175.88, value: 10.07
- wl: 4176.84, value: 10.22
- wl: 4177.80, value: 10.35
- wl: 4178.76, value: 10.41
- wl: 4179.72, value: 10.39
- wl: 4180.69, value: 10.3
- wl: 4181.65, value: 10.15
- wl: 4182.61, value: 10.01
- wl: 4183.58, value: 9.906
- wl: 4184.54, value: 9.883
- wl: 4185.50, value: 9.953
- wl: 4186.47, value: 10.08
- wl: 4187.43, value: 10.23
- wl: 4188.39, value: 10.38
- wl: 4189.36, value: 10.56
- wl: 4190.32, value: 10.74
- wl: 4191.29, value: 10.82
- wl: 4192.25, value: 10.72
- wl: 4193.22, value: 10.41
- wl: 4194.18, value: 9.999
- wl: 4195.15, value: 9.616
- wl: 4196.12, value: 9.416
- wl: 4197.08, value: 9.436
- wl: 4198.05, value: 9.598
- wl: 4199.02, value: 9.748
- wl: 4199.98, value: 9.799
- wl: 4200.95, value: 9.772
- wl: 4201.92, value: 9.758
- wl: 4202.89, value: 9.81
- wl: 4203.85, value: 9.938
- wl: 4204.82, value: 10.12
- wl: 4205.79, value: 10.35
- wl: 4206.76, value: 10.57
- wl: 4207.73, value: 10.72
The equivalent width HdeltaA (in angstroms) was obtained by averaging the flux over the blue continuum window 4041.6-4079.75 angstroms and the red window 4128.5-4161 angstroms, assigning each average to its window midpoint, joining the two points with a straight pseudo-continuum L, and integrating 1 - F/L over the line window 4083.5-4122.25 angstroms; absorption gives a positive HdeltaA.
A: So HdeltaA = 2.04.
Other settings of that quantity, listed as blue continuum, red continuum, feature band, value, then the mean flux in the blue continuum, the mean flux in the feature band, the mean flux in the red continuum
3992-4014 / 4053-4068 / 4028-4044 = 0.3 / 10.7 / 11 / 11.6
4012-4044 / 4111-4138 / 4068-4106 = -0.7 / 11.2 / 11.1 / 10.6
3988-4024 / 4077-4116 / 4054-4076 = -2.0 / 11.1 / 11.6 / 10.4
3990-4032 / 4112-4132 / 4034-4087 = -3.1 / 11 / 11.6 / 10.9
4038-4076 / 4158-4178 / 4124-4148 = 0.7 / 11.7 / 10.5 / 10.4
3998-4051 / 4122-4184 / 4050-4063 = -1.3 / 11.2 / 12.1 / 10.4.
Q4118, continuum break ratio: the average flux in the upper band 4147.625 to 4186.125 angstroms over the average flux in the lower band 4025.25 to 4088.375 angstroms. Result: 0.90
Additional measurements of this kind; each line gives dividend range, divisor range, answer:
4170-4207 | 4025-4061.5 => 0.88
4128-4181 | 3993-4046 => 0.94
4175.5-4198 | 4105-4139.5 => 0.98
